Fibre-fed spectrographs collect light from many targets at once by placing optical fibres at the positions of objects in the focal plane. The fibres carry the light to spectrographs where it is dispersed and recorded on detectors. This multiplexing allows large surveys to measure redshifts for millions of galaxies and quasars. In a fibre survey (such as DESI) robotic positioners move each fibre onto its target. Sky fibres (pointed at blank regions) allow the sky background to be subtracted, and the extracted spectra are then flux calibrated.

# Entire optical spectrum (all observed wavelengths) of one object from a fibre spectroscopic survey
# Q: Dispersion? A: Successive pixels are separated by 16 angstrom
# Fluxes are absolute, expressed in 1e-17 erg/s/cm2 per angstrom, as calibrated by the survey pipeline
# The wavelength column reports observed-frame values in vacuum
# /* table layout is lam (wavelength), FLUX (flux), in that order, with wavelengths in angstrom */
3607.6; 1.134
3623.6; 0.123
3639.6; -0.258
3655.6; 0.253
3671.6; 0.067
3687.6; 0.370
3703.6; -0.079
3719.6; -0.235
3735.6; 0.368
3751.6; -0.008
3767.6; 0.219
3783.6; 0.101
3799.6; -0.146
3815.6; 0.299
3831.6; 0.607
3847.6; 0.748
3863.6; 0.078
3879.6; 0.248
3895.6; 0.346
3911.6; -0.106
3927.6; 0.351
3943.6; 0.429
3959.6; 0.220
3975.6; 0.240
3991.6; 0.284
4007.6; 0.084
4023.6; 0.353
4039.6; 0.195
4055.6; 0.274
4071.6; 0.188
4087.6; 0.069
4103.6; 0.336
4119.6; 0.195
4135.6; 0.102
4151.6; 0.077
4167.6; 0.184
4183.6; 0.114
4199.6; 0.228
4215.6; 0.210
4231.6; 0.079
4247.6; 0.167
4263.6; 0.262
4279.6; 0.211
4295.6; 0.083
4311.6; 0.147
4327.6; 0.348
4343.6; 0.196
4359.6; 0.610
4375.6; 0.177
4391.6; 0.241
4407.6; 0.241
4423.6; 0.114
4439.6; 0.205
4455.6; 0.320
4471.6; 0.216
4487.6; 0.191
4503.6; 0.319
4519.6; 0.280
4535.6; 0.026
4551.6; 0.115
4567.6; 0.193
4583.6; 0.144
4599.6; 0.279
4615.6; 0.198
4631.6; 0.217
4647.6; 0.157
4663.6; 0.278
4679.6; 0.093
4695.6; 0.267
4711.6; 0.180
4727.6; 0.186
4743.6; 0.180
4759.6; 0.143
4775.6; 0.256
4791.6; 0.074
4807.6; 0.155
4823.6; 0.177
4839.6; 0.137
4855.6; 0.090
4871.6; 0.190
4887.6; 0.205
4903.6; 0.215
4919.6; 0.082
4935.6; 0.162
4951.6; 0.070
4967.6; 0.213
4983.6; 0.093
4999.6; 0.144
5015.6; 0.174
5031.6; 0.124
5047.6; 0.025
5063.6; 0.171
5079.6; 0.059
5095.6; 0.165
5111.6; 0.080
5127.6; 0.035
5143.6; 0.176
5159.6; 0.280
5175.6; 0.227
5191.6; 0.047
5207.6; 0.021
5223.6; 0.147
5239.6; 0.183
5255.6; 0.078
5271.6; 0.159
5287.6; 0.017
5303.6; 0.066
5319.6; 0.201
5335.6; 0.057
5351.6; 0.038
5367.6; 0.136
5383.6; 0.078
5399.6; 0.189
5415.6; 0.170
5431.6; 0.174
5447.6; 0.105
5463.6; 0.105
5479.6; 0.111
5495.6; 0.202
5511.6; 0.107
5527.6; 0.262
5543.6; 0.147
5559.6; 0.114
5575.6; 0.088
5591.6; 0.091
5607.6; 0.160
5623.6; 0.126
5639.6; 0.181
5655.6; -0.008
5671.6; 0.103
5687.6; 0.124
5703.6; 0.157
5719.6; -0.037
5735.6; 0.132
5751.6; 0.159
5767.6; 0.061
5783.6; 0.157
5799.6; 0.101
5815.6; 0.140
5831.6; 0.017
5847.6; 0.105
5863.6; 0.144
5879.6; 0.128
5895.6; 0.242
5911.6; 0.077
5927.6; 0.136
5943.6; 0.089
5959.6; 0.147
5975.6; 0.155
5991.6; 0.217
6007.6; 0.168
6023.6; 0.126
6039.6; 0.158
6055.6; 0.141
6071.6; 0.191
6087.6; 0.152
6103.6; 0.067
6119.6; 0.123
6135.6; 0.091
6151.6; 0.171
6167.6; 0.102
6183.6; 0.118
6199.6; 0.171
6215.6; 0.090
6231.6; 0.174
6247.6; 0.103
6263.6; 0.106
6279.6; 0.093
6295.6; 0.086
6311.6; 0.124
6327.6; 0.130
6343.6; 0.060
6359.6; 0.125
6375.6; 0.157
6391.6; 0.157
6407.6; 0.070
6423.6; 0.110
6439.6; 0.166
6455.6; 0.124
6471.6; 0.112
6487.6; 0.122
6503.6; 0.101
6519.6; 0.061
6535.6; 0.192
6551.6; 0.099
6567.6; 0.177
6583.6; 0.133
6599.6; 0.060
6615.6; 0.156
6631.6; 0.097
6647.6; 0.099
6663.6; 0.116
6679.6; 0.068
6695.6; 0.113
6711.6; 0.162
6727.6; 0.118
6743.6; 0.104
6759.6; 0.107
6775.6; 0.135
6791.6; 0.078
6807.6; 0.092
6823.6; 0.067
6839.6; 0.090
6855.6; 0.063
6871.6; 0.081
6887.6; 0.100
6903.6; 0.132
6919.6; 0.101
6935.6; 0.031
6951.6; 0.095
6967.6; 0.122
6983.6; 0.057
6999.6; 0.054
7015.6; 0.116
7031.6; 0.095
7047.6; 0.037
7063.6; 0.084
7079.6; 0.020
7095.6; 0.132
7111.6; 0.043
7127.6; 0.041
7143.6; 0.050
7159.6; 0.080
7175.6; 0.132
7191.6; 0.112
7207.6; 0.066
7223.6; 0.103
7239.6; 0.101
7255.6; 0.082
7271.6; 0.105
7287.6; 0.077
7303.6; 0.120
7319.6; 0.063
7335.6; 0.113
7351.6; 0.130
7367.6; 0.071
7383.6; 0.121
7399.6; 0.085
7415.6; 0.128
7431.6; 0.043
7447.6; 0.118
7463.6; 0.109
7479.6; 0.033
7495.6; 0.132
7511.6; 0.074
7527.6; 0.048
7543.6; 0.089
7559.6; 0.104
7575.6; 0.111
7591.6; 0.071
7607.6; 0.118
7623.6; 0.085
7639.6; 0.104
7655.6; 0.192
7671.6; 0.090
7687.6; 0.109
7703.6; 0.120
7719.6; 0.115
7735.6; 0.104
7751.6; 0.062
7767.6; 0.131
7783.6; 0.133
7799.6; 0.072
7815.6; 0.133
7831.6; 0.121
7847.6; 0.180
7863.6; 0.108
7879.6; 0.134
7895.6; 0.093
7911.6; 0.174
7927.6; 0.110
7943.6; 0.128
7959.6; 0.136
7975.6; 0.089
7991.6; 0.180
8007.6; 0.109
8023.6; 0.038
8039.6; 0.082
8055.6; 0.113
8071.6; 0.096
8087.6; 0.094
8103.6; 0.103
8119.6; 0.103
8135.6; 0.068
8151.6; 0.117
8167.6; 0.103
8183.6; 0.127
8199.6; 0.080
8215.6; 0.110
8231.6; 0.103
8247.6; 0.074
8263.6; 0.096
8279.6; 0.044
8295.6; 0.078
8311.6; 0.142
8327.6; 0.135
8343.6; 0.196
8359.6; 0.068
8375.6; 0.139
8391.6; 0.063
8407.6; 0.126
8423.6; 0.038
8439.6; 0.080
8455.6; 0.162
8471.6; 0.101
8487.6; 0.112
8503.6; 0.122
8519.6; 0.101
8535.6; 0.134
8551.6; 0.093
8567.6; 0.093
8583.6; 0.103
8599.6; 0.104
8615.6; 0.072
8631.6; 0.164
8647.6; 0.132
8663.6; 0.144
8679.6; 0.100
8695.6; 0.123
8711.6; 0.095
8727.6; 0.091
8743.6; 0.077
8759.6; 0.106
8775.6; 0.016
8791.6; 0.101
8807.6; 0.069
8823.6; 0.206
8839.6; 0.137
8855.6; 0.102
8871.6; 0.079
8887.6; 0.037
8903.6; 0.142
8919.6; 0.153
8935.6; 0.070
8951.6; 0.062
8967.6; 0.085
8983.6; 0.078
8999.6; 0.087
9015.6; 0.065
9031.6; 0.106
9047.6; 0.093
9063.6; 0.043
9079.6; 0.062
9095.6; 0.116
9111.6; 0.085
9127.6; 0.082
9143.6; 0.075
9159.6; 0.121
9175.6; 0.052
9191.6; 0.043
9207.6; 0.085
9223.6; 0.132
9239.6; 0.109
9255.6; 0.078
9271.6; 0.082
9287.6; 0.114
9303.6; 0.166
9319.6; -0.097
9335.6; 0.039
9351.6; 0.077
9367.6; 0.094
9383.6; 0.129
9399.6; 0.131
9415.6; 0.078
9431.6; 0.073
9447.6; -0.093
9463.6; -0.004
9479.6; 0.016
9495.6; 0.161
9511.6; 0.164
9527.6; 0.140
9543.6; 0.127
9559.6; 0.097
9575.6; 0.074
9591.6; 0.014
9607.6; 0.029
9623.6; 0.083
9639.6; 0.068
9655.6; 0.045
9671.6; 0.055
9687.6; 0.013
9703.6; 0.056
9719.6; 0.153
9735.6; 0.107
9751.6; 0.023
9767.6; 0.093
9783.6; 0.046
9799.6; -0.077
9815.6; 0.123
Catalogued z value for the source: 1.052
